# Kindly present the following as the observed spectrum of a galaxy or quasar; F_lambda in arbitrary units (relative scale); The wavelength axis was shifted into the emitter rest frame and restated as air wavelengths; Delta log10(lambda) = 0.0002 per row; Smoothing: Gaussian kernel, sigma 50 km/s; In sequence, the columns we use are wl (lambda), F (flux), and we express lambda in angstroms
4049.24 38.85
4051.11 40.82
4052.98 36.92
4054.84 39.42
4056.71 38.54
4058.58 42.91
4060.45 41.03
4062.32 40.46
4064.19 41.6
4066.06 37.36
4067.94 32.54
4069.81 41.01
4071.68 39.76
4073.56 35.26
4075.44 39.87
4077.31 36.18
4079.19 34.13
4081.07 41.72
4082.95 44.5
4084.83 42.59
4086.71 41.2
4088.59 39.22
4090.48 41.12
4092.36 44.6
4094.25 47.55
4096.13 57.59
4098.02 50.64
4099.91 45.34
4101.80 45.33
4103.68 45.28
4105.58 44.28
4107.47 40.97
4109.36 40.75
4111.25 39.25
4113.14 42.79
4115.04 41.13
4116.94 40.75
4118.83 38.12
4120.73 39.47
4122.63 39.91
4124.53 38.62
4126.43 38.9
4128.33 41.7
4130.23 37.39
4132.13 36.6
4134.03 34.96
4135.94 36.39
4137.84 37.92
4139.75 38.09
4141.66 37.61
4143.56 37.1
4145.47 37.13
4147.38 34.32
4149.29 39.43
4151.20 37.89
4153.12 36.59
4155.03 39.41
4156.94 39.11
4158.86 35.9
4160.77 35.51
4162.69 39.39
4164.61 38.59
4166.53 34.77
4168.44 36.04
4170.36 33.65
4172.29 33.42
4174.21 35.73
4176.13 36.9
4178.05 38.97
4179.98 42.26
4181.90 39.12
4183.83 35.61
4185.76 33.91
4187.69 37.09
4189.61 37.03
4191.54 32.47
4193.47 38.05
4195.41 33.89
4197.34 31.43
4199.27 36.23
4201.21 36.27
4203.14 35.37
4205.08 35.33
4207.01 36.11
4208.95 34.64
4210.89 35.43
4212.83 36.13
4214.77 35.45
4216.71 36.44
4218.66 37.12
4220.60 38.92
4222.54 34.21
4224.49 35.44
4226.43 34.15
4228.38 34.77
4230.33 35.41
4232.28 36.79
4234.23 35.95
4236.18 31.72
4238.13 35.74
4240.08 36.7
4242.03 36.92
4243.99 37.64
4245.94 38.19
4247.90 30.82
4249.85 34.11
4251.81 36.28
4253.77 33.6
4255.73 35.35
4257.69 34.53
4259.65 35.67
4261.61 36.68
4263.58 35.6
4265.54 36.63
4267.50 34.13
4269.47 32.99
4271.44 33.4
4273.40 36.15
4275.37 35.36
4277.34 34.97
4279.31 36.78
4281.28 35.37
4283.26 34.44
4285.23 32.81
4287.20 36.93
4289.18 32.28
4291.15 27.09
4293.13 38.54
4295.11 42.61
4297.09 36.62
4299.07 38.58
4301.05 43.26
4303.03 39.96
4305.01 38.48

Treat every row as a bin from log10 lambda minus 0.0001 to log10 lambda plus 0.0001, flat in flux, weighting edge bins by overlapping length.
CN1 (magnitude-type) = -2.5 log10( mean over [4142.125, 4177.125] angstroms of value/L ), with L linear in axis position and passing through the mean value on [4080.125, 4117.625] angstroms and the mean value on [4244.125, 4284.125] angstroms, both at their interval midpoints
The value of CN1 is 0.11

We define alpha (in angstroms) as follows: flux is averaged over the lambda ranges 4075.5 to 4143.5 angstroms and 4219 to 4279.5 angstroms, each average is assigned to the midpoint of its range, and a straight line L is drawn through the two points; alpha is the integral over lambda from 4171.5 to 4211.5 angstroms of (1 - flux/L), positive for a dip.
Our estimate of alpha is 1.87 angstroms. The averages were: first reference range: 41.1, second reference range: 35.3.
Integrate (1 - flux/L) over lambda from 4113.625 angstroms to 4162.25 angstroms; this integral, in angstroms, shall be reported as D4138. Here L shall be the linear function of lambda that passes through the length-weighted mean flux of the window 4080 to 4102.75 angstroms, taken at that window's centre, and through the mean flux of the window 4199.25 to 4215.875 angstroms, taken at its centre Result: 3.8 angstroms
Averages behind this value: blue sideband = 45.1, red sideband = 35.6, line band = 38.1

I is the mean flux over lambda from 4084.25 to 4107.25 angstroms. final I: 45.3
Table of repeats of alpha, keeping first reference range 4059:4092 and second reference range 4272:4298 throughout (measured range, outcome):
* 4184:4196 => 0.57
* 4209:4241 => 0.81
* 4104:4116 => -0.89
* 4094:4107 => -2.90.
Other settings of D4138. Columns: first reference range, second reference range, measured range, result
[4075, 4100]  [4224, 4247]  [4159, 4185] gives 1.4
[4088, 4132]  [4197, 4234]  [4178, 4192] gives 0.2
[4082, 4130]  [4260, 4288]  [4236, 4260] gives 0.7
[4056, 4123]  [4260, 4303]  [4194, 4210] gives 1.3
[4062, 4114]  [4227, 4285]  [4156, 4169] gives 0.6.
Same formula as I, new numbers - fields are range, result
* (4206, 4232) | 35.7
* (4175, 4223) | 36.2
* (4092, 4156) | 40.6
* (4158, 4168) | 36.8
